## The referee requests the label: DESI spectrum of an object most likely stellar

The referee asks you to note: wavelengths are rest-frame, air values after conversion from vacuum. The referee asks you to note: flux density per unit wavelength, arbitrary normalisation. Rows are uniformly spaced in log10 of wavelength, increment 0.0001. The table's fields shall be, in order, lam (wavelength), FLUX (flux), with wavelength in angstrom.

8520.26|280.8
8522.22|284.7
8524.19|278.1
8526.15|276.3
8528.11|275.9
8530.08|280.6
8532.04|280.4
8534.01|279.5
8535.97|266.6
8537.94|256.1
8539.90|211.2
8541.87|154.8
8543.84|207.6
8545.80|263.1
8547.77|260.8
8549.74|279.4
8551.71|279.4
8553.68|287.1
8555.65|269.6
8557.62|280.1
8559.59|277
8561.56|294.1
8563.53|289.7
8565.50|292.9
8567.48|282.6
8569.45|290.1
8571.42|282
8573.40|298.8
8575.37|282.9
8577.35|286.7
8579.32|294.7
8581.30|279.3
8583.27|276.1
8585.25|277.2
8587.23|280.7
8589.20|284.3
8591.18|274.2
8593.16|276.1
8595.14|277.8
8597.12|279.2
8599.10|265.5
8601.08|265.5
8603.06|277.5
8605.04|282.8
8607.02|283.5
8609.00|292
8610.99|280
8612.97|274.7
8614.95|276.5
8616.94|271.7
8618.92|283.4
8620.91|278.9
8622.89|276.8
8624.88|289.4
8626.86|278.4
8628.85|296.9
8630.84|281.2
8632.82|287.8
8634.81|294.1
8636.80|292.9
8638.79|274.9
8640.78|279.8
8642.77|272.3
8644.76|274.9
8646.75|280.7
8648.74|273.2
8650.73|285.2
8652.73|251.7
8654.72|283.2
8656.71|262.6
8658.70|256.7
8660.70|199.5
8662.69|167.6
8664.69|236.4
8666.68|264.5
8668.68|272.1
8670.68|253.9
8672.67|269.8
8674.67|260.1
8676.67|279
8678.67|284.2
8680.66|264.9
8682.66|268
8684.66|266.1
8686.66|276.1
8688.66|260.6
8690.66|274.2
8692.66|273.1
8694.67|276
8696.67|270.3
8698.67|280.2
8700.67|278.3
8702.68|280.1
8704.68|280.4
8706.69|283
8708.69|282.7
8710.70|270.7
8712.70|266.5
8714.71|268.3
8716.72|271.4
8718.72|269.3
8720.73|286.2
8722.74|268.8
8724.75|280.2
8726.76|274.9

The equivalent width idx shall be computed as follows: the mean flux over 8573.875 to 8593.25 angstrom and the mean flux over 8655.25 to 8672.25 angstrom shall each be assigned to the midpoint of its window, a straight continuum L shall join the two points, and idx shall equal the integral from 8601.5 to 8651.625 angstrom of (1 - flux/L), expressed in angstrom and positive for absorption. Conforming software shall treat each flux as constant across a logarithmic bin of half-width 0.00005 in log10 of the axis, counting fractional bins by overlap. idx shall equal -4.1 angstrom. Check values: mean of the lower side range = 282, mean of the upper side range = 241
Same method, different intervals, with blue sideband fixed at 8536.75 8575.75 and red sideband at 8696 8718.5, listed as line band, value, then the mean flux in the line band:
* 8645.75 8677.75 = 2.0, 256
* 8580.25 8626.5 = -1.5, 278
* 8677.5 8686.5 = 0.1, 272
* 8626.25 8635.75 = -0.6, 288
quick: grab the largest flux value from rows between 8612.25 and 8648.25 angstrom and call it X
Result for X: 296.9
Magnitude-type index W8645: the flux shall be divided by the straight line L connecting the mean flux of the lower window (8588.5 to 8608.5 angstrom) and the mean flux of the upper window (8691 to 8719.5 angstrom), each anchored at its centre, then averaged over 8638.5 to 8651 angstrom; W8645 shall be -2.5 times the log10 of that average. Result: 0.00 mag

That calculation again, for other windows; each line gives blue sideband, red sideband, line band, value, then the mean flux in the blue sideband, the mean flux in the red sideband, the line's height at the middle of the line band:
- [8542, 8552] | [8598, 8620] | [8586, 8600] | -0.03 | 248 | 278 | 270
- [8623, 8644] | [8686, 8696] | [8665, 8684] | 0.03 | 284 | 272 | 275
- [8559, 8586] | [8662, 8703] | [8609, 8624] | 0.00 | 286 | 265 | 278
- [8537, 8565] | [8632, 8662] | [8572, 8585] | -0.09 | 259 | 270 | 262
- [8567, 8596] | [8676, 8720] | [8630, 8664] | 0.05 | 283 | 274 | 278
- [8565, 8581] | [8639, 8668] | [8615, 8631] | -0.05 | 288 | 257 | 269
